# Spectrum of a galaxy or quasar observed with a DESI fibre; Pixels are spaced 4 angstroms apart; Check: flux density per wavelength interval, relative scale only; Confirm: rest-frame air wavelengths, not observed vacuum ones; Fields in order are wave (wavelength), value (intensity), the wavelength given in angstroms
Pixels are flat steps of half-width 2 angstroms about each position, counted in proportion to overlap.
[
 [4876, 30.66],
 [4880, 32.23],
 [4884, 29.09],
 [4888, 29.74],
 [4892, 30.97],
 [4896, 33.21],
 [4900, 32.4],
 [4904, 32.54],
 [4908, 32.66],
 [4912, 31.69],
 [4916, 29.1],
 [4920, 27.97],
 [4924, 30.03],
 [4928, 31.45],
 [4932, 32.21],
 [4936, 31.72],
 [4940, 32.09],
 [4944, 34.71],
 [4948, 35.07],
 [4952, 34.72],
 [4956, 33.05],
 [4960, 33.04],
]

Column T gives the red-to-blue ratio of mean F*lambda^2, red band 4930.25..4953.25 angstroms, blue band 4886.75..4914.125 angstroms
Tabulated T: 1.06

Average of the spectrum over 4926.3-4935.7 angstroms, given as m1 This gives 31.8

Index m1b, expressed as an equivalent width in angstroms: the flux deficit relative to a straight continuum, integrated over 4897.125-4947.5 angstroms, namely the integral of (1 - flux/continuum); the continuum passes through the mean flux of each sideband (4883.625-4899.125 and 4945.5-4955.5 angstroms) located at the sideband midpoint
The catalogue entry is 1.9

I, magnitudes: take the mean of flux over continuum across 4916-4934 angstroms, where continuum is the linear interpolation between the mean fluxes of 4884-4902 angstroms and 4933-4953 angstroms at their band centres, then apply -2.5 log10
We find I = 0.09 mag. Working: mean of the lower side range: 31.3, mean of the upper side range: 33.5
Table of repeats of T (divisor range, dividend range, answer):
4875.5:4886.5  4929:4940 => 1.07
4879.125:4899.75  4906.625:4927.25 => 0.98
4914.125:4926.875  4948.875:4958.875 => 1.18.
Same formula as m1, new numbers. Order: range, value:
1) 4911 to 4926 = 29.6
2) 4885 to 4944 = 31.3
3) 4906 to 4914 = 32.2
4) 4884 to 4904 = 31.4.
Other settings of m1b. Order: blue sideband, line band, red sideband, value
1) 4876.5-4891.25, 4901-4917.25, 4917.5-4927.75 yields -1.0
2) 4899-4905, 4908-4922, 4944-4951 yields 1.3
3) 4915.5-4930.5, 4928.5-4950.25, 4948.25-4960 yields -0.8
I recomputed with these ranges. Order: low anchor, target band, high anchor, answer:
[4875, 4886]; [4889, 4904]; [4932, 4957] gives -0.024 mag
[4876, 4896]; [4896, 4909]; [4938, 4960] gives -0.035 mag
